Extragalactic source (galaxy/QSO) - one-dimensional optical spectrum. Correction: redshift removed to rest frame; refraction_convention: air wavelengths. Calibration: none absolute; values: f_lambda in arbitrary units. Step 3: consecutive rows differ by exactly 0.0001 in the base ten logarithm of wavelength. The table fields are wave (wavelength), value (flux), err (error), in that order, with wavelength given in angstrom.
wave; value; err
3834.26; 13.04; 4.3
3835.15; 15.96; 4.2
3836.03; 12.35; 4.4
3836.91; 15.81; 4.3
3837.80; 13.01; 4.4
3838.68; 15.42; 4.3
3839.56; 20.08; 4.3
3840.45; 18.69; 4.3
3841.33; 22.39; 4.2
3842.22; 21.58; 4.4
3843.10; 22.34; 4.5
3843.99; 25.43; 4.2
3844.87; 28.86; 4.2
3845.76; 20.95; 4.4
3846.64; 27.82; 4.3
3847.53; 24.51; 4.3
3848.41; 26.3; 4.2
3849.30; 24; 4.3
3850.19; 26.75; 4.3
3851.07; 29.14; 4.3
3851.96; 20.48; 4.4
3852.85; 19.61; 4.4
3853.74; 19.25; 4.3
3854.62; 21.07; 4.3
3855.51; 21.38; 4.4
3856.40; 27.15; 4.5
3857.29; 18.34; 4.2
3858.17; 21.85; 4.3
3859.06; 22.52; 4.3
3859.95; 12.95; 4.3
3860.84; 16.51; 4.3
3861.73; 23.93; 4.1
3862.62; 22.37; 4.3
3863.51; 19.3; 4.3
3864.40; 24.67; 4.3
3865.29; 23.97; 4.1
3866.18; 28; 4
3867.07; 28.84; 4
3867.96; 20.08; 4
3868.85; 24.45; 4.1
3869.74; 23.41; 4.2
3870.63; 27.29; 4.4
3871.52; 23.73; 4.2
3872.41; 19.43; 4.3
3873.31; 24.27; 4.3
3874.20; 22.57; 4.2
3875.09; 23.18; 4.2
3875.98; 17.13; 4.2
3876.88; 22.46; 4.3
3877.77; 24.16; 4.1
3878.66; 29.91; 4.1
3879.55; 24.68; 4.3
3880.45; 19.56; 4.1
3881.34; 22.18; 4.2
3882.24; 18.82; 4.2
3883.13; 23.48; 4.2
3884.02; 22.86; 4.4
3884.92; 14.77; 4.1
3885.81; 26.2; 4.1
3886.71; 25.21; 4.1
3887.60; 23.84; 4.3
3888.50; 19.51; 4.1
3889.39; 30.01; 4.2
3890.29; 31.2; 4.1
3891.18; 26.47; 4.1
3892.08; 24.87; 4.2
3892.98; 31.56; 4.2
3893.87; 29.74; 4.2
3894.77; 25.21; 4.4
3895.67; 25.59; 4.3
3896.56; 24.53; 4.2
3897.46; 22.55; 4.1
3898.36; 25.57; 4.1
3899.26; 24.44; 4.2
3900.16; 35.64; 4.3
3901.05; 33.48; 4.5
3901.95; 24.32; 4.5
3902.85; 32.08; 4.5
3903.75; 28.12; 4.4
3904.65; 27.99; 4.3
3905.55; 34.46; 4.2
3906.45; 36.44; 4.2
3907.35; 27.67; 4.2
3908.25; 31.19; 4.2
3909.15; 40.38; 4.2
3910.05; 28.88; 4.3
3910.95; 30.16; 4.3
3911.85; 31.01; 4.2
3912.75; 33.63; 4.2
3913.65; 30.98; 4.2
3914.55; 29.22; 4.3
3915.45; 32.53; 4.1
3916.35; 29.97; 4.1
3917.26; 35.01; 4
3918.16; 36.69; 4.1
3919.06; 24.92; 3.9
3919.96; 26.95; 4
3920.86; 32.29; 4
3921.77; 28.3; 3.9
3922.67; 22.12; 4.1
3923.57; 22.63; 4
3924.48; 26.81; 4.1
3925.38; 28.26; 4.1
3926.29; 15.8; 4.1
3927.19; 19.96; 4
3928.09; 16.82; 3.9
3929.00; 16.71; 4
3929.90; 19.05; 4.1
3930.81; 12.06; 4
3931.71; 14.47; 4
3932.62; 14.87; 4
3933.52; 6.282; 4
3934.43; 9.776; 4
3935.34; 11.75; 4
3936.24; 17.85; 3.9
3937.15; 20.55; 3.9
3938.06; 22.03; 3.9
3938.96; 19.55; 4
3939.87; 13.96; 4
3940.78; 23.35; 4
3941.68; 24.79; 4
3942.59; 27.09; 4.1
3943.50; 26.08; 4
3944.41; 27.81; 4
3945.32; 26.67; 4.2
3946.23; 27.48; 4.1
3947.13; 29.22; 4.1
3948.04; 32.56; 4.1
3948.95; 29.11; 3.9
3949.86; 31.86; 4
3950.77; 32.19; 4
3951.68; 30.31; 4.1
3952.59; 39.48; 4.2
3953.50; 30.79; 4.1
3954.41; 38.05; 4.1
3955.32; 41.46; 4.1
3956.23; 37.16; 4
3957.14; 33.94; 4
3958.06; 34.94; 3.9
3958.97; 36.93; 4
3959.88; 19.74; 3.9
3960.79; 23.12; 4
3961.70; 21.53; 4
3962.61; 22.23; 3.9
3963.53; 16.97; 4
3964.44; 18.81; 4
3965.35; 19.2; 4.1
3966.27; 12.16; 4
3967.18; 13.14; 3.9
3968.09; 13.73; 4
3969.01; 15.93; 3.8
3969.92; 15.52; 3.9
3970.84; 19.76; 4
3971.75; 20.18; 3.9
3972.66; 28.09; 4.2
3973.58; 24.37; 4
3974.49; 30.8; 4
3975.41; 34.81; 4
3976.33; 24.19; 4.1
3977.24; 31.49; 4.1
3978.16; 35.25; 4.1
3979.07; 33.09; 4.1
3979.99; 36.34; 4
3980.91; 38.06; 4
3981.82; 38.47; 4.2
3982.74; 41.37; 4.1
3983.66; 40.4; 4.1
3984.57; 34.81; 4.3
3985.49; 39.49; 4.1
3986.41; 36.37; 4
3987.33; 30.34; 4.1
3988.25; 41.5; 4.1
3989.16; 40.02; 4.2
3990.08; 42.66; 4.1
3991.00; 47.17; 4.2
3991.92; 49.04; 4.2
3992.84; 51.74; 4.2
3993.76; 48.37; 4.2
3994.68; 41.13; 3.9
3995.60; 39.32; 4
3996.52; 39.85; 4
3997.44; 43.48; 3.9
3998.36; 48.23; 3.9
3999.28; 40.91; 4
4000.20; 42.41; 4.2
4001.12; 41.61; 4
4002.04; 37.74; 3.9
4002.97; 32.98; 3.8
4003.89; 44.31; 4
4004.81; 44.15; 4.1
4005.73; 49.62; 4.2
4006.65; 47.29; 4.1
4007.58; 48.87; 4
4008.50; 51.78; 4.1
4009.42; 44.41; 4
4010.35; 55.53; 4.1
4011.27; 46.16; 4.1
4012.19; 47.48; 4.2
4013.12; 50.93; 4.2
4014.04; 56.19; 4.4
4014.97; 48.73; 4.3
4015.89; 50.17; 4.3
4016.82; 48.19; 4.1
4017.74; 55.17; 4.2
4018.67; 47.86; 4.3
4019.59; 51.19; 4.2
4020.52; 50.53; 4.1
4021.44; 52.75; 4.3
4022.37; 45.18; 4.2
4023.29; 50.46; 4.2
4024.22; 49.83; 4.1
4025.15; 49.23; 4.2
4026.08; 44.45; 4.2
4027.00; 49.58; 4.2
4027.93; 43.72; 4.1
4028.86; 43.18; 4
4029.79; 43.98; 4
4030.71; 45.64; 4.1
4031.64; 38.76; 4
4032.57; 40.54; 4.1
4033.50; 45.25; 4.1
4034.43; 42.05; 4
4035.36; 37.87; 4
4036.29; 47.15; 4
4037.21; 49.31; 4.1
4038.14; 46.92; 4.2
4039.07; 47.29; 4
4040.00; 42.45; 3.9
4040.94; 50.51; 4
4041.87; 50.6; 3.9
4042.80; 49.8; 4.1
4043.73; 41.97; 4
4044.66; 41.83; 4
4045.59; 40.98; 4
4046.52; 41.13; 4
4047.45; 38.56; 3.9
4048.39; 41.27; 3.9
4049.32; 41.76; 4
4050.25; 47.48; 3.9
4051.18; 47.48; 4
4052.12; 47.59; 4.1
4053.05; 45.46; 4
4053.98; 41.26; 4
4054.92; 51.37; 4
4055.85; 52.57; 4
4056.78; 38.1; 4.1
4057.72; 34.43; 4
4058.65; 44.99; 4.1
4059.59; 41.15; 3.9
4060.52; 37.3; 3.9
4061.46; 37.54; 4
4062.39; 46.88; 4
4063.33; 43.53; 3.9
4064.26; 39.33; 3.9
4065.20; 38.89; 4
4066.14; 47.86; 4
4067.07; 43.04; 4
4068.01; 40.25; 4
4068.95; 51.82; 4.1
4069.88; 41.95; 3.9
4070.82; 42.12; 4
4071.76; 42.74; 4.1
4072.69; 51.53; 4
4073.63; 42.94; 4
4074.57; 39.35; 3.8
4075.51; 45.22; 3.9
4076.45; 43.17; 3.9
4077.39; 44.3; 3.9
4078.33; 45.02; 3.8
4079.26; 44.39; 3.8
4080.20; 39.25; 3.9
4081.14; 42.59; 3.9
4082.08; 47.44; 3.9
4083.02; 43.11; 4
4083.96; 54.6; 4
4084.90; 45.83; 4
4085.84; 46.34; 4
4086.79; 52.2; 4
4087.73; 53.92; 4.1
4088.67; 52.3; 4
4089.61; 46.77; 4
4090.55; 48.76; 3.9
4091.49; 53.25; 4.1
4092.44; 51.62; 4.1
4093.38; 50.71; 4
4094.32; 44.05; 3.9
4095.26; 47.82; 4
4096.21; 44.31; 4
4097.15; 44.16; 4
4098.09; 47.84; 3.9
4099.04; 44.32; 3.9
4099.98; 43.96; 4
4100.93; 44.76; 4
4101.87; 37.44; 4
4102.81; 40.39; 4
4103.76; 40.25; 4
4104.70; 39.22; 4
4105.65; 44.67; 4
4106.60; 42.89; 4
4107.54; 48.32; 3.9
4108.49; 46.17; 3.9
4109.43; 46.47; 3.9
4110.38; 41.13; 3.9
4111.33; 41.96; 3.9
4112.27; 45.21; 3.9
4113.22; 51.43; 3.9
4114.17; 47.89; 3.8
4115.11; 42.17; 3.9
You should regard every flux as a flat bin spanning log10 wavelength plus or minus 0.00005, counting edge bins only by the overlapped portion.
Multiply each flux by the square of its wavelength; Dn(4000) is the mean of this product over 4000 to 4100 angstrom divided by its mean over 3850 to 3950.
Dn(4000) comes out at 2.01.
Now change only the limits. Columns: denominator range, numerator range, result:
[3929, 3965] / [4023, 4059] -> 1.90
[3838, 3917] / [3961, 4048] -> 1.70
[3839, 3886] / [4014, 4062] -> 2.19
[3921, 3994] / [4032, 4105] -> 1.72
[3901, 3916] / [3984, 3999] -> 1.40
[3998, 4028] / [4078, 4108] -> 1.01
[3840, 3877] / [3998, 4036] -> 2.21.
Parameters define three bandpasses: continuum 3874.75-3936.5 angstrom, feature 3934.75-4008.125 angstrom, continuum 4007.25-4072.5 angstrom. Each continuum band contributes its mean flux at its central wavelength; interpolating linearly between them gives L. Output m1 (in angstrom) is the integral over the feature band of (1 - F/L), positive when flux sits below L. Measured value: 7.5 angstrom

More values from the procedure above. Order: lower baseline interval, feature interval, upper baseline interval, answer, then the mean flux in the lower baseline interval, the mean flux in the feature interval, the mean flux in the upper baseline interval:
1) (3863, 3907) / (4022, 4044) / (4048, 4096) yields -2.49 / 25.4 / 45.7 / 45.2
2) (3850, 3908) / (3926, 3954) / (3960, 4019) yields 8.25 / 24.5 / 22.3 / 37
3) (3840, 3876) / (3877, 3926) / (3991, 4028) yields 3.55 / 22.9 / 27.7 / 47.1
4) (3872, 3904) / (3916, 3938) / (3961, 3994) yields 4.91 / 25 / 21.2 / 30.6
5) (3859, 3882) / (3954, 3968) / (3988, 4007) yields 4.39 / 22.7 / 25.6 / 43.5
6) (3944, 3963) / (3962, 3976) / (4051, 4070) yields 5.26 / 30.8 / 20.4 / 43.4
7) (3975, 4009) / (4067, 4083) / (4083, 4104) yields 0.68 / 40.8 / 44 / 47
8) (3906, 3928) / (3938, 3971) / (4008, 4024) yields 9.89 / 29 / 25.7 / 50.2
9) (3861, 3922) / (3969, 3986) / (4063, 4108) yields 1.92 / 26.7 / 31.1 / 45.2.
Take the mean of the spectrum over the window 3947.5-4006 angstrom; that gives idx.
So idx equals 33.5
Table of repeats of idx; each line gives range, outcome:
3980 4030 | 45.1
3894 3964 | 26.6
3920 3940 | 19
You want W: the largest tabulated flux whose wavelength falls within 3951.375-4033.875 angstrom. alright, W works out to 56.19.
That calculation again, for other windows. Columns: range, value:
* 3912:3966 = 41.46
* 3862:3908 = 36.44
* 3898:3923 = 40.38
